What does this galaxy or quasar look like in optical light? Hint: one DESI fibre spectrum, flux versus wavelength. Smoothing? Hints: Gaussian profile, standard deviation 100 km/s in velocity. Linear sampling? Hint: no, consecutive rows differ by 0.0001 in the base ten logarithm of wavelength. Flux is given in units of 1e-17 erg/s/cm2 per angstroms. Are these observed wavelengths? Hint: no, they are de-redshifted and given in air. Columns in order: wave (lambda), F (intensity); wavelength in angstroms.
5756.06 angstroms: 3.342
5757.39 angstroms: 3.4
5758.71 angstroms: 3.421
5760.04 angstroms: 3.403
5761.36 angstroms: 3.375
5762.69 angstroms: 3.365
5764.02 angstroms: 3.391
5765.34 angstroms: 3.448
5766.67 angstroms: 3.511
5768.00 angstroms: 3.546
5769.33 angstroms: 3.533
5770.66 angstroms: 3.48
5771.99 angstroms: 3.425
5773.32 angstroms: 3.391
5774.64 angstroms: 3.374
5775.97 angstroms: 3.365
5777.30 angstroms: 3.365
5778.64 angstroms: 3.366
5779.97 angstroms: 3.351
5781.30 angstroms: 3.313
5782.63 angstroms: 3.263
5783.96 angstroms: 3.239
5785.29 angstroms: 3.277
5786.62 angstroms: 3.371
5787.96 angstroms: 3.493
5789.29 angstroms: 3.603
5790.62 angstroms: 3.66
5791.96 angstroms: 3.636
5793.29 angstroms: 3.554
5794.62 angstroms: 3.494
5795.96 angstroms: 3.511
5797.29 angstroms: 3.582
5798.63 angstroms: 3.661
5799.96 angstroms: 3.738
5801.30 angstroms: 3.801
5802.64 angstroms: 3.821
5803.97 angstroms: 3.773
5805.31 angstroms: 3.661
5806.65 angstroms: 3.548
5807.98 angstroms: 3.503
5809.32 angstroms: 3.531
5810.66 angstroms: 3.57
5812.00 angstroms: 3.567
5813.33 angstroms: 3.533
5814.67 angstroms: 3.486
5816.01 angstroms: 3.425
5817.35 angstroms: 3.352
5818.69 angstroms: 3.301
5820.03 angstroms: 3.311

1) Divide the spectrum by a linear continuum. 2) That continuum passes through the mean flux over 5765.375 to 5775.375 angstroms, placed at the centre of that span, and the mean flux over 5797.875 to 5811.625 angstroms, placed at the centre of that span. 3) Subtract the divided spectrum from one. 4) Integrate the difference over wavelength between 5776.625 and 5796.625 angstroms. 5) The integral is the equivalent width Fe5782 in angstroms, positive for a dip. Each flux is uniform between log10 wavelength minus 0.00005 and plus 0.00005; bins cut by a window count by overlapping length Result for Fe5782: 0.7 angstroms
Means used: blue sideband 3.46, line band 3.43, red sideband 3.66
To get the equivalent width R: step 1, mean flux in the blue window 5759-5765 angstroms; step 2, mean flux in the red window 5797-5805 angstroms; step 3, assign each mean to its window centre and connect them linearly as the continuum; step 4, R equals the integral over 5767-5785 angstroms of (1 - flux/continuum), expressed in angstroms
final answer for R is 0.6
